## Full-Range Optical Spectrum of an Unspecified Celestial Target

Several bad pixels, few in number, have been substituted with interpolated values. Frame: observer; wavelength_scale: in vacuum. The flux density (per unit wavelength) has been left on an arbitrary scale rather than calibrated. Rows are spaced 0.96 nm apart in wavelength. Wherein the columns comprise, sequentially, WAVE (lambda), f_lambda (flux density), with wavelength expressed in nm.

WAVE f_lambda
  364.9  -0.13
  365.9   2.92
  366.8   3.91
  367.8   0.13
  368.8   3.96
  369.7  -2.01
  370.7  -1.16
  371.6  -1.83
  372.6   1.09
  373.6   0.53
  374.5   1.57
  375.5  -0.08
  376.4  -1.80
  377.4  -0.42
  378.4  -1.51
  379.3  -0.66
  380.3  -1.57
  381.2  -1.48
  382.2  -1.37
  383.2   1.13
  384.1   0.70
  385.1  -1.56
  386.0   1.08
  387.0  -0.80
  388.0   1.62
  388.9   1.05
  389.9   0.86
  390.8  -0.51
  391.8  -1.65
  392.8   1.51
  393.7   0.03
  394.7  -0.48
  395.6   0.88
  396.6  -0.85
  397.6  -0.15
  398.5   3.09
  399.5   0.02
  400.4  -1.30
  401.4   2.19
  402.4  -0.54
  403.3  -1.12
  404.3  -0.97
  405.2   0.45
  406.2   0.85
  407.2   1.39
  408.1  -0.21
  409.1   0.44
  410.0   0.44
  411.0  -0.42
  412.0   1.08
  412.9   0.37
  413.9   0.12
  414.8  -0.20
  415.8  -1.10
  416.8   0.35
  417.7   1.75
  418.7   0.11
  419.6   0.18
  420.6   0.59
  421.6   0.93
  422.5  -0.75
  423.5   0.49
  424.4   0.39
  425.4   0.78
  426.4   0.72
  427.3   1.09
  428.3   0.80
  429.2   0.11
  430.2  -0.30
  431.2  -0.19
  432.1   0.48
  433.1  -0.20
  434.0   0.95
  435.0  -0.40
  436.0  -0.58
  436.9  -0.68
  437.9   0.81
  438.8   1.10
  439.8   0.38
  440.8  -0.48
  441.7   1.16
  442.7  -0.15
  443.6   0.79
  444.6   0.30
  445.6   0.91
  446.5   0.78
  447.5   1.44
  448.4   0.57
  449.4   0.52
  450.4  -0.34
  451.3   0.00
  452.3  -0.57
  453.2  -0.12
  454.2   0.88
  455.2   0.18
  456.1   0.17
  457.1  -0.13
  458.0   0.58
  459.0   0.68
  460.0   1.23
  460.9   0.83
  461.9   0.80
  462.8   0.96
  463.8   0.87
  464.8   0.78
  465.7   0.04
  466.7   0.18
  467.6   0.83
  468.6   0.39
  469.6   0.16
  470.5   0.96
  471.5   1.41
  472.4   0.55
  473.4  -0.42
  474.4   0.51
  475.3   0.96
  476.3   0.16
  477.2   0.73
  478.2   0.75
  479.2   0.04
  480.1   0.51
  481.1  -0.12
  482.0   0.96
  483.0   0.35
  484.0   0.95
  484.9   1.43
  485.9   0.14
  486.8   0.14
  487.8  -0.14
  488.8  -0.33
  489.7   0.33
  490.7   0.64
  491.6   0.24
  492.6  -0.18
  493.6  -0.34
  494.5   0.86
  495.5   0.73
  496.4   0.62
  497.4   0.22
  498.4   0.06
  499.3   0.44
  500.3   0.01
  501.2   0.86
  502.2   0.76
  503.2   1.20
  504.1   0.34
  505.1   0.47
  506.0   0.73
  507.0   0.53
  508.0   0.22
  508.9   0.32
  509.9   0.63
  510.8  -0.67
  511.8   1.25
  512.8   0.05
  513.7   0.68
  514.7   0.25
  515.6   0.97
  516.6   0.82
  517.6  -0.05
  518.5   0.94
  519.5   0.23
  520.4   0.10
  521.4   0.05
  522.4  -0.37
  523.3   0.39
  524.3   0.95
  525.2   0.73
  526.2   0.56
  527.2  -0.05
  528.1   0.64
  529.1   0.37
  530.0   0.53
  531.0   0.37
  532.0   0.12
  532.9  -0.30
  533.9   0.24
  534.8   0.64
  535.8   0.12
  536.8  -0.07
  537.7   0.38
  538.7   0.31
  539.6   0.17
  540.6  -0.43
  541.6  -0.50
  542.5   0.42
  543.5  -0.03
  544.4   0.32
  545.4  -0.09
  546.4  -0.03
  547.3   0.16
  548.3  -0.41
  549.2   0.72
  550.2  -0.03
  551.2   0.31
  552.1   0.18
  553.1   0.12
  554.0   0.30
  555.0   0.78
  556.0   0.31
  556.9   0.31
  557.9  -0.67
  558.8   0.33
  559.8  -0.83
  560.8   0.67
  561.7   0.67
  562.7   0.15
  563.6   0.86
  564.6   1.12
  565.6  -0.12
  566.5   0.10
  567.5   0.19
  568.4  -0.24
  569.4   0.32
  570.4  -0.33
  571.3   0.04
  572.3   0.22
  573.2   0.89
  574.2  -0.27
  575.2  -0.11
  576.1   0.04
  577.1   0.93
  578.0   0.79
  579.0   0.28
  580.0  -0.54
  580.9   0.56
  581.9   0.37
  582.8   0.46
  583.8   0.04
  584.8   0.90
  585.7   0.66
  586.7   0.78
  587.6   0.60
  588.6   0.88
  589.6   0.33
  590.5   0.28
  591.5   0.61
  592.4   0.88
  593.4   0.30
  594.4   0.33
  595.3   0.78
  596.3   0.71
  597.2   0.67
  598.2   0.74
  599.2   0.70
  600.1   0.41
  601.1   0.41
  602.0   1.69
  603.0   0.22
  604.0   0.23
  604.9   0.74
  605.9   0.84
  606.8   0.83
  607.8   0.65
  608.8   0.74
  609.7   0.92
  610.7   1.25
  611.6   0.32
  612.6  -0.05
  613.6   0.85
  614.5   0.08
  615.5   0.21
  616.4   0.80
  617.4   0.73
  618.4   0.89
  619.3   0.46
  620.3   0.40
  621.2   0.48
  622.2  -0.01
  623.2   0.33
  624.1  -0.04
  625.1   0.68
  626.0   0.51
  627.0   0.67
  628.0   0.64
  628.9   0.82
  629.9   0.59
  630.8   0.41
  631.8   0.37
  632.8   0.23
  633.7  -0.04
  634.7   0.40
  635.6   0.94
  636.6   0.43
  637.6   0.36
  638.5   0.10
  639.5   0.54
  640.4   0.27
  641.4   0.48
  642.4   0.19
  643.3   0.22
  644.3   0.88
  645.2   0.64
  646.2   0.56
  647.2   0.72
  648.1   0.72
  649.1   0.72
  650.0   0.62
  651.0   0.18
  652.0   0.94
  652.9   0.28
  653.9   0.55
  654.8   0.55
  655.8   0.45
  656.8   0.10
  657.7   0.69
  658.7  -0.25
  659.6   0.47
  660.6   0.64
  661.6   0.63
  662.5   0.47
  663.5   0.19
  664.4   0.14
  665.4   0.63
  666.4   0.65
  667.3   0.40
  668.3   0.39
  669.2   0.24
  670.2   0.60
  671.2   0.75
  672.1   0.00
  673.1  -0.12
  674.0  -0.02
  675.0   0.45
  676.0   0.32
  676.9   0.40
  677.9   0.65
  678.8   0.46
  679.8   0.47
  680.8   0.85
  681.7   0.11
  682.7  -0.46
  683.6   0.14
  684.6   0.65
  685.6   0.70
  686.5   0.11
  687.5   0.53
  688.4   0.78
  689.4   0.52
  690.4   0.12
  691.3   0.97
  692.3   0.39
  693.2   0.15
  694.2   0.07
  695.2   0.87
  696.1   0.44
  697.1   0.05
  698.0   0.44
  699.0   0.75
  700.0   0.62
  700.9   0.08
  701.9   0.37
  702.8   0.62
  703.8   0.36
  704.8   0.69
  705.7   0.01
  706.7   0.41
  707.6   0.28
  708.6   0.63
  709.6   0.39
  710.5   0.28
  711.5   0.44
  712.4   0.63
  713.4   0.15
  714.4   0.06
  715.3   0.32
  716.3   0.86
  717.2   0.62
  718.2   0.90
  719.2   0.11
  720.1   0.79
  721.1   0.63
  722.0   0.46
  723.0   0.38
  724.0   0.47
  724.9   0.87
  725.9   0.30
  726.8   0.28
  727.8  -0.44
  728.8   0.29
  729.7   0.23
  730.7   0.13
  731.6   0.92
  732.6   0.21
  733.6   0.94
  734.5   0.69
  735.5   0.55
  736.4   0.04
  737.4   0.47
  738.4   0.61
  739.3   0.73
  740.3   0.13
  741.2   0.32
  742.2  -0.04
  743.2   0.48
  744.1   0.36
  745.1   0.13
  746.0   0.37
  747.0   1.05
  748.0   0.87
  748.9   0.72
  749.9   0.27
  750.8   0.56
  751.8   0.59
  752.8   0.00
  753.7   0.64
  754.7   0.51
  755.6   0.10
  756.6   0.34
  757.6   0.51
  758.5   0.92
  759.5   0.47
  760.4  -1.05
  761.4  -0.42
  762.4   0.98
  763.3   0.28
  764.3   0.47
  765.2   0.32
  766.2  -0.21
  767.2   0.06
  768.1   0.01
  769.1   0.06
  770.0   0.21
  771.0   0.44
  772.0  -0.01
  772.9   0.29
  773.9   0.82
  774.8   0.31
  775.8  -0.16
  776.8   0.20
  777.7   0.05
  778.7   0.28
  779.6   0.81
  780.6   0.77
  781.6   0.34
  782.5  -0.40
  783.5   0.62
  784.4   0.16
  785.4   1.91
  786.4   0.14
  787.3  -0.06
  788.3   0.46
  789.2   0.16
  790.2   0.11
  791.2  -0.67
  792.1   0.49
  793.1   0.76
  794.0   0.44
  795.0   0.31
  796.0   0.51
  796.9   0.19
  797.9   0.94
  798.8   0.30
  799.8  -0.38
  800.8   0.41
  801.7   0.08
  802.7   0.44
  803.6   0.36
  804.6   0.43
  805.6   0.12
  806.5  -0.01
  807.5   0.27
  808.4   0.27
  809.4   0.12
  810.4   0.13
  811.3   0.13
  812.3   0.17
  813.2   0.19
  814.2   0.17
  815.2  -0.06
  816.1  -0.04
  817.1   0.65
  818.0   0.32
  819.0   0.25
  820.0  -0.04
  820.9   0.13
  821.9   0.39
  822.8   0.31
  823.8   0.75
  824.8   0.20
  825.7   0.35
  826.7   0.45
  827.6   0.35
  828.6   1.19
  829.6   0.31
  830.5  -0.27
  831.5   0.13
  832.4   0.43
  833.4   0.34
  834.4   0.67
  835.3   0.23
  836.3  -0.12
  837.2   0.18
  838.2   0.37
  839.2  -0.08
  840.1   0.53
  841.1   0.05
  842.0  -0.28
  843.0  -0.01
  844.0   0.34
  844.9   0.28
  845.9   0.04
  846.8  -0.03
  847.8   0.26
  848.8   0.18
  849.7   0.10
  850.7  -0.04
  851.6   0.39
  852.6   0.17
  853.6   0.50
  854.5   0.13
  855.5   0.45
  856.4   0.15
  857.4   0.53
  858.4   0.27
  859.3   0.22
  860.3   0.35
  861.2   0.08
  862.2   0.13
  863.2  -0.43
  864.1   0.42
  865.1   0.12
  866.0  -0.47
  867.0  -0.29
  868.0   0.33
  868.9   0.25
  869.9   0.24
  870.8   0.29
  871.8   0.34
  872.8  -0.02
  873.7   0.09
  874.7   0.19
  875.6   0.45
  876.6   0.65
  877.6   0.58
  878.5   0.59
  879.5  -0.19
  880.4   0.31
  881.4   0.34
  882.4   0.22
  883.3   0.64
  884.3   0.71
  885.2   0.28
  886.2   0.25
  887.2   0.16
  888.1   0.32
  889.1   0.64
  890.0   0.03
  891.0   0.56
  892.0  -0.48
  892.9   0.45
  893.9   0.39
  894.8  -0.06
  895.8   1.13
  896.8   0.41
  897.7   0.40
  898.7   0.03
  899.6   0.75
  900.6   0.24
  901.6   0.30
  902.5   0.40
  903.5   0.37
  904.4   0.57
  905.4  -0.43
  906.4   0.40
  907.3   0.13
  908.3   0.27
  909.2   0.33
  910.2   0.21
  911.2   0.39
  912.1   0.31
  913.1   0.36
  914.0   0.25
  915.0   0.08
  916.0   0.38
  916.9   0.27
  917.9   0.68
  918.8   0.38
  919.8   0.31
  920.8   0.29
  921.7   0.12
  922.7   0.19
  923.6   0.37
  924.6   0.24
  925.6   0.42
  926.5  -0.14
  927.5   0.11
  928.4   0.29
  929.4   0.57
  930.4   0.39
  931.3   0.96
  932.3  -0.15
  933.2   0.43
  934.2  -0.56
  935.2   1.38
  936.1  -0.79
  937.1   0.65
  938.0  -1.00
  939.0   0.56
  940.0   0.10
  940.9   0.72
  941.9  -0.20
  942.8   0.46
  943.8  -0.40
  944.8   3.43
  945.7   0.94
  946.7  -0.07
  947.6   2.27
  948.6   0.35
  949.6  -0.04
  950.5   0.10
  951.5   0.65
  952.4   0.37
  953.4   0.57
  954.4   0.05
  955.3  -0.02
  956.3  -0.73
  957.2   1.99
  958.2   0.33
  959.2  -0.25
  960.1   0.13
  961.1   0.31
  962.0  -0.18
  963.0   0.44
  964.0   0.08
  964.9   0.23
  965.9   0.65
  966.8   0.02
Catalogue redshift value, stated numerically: 0.549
